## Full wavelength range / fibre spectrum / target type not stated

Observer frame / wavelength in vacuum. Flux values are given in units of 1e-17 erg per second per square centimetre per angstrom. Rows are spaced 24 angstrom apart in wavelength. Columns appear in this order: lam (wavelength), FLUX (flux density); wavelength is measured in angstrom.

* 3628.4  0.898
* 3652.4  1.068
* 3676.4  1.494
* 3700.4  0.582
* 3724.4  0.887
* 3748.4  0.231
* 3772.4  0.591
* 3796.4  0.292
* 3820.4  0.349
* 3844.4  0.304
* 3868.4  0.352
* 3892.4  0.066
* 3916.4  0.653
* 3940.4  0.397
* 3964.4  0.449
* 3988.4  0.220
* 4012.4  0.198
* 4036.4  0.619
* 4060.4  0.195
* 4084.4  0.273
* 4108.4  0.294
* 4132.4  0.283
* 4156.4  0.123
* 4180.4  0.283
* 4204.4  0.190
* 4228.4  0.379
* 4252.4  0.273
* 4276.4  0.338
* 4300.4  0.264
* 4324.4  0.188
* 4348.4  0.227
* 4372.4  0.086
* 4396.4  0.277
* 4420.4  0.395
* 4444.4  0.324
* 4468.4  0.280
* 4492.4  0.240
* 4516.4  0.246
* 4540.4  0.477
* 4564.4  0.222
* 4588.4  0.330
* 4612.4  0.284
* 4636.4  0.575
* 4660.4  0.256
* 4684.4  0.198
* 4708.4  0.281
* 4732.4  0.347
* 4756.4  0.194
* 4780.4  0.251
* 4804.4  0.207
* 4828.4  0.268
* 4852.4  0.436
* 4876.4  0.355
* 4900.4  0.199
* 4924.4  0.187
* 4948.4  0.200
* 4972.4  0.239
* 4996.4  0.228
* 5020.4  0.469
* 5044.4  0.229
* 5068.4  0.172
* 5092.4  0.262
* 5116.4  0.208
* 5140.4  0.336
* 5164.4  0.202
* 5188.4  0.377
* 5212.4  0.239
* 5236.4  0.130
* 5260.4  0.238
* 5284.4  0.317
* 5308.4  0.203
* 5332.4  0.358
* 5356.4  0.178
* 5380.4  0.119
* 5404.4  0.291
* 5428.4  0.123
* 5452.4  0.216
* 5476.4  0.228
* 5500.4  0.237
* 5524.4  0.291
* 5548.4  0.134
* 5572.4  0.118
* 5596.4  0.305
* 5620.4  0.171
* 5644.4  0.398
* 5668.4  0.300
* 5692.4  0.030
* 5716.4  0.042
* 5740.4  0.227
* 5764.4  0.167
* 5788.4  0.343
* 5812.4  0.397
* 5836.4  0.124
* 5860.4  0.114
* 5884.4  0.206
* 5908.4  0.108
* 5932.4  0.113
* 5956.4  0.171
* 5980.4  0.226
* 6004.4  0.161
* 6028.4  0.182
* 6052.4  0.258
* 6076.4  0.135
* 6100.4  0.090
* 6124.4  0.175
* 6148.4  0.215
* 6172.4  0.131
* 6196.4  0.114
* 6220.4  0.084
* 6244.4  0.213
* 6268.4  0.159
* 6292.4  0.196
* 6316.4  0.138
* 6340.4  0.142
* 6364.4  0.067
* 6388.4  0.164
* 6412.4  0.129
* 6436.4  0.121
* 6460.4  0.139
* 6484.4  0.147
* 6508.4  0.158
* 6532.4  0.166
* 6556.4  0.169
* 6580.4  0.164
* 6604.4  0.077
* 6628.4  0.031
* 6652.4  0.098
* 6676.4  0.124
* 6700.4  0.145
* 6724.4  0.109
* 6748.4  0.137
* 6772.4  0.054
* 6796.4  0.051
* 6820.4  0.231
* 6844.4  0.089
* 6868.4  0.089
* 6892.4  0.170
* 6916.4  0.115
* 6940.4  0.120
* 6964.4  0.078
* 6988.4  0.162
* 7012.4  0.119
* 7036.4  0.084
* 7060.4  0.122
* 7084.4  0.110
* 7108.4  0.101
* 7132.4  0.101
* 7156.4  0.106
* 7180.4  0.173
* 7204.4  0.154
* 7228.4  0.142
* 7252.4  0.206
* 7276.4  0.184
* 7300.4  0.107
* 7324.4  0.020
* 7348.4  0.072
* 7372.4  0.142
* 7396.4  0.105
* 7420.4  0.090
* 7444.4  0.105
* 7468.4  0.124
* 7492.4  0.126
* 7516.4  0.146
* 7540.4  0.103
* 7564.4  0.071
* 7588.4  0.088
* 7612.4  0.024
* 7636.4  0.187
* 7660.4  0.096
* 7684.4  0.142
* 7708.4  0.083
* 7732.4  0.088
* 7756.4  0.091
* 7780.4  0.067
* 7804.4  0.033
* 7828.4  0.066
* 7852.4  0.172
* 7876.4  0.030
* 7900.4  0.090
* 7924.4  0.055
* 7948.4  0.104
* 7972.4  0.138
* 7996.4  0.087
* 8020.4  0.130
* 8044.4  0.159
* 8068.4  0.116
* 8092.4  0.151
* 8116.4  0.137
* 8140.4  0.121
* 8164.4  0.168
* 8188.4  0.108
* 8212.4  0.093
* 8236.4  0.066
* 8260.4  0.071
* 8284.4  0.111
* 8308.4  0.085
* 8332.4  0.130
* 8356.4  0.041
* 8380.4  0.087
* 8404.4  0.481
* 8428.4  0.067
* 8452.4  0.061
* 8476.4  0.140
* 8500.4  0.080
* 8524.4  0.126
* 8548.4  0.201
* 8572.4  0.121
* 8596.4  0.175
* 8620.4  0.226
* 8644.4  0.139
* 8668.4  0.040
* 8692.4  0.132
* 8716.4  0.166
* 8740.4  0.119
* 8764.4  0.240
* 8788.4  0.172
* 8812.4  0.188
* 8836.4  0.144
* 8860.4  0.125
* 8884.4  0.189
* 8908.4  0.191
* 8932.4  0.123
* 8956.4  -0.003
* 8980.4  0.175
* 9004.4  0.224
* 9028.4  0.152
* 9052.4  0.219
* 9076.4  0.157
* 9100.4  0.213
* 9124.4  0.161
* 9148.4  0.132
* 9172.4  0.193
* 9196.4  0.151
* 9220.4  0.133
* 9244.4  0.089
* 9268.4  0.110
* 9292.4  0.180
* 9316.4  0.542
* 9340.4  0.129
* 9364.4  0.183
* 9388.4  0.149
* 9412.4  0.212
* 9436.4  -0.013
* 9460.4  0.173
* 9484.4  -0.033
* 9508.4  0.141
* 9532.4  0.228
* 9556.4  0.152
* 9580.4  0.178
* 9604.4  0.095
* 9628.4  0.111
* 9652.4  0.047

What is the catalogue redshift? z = 1.25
